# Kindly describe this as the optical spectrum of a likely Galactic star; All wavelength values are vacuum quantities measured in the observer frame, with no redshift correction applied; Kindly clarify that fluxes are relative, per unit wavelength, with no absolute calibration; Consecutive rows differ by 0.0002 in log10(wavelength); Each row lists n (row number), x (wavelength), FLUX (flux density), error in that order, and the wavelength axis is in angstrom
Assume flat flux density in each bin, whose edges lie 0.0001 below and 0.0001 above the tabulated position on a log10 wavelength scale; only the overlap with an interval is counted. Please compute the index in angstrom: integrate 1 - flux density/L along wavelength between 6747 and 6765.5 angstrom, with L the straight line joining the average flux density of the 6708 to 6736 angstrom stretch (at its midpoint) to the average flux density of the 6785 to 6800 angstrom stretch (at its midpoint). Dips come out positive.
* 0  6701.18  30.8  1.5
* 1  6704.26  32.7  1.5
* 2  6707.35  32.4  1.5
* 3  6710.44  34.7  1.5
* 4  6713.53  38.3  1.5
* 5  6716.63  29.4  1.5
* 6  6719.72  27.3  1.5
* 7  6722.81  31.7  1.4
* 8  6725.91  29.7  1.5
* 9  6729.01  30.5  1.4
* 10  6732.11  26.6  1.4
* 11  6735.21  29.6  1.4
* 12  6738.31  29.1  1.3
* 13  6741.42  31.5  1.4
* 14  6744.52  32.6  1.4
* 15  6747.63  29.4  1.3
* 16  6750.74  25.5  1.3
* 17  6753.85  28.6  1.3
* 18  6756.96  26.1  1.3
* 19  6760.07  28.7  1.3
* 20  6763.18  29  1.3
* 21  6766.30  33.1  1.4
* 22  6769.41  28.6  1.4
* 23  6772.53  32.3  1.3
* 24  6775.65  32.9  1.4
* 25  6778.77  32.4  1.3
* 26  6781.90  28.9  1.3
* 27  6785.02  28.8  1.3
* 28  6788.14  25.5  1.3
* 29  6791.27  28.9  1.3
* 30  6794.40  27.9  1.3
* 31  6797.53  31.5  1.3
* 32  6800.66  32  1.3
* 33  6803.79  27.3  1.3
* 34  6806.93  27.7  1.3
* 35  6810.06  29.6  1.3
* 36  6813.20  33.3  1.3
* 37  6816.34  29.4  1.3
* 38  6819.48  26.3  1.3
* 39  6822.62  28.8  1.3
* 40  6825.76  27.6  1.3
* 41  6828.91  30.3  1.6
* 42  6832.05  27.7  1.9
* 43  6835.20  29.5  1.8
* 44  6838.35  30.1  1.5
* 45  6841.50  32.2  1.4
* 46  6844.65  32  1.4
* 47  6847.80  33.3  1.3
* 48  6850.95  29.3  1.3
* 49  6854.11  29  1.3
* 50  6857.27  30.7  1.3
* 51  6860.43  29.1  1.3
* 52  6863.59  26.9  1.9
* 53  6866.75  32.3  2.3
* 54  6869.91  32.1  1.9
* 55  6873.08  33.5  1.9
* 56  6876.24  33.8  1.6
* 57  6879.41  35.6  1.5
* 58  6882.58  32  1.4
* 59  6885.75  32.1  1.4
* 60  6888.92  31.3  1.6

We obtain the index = 1.1 angstrom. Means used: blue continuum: 30.9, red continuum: 28.7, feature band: 28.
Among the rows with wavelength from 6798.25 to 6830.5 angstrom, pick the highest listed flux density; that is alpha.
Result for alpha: 33.3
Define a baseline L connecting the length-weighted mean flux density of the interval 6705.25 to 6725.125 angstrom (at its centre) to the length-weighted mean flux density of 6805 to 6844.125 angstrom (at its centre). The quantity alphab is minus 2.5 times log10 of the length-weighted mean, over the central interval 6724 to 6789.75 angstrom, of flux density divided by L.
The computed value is 0.06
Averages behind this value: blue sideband 32.2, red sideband 29.4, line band 29.5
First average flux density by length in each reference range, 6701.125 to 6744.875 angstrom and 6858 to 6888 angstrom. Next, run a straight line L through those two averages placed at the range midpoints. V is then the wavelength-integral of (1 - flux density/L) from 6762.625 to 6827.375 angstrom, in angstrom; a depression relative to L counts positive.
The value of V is 3.8 angstrom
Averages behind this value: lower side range 31.1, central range 29.6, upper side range 31.9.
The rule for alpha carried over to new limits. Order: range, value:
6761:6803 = 33.1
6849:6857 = 29.3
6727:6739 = 30.5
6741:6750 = 32.6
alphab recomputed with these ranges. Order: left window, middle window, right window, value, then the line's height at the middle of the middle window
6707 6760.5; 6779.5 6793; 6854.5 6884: 0.09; 30.7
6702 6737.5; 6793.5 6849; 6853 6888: 0.06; 31.4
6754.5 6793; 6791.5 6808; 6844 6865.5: 0.02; 29.7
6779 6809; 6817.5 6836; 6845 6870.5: 0.05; 29.6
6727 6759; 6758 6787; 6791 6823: -0.04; 29.1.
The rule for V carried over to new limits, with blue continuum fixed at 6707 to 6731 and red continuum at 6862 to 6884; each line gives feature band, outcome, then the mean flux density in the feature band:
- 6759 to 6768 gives 0.4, 30.3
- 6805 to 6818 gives 0.9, 29.9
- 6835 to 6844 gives 0.4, 30.9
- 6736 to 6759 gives 2.0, 29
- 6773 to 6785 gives 0.3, 31.1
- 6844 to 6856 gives 0.5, 30.8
